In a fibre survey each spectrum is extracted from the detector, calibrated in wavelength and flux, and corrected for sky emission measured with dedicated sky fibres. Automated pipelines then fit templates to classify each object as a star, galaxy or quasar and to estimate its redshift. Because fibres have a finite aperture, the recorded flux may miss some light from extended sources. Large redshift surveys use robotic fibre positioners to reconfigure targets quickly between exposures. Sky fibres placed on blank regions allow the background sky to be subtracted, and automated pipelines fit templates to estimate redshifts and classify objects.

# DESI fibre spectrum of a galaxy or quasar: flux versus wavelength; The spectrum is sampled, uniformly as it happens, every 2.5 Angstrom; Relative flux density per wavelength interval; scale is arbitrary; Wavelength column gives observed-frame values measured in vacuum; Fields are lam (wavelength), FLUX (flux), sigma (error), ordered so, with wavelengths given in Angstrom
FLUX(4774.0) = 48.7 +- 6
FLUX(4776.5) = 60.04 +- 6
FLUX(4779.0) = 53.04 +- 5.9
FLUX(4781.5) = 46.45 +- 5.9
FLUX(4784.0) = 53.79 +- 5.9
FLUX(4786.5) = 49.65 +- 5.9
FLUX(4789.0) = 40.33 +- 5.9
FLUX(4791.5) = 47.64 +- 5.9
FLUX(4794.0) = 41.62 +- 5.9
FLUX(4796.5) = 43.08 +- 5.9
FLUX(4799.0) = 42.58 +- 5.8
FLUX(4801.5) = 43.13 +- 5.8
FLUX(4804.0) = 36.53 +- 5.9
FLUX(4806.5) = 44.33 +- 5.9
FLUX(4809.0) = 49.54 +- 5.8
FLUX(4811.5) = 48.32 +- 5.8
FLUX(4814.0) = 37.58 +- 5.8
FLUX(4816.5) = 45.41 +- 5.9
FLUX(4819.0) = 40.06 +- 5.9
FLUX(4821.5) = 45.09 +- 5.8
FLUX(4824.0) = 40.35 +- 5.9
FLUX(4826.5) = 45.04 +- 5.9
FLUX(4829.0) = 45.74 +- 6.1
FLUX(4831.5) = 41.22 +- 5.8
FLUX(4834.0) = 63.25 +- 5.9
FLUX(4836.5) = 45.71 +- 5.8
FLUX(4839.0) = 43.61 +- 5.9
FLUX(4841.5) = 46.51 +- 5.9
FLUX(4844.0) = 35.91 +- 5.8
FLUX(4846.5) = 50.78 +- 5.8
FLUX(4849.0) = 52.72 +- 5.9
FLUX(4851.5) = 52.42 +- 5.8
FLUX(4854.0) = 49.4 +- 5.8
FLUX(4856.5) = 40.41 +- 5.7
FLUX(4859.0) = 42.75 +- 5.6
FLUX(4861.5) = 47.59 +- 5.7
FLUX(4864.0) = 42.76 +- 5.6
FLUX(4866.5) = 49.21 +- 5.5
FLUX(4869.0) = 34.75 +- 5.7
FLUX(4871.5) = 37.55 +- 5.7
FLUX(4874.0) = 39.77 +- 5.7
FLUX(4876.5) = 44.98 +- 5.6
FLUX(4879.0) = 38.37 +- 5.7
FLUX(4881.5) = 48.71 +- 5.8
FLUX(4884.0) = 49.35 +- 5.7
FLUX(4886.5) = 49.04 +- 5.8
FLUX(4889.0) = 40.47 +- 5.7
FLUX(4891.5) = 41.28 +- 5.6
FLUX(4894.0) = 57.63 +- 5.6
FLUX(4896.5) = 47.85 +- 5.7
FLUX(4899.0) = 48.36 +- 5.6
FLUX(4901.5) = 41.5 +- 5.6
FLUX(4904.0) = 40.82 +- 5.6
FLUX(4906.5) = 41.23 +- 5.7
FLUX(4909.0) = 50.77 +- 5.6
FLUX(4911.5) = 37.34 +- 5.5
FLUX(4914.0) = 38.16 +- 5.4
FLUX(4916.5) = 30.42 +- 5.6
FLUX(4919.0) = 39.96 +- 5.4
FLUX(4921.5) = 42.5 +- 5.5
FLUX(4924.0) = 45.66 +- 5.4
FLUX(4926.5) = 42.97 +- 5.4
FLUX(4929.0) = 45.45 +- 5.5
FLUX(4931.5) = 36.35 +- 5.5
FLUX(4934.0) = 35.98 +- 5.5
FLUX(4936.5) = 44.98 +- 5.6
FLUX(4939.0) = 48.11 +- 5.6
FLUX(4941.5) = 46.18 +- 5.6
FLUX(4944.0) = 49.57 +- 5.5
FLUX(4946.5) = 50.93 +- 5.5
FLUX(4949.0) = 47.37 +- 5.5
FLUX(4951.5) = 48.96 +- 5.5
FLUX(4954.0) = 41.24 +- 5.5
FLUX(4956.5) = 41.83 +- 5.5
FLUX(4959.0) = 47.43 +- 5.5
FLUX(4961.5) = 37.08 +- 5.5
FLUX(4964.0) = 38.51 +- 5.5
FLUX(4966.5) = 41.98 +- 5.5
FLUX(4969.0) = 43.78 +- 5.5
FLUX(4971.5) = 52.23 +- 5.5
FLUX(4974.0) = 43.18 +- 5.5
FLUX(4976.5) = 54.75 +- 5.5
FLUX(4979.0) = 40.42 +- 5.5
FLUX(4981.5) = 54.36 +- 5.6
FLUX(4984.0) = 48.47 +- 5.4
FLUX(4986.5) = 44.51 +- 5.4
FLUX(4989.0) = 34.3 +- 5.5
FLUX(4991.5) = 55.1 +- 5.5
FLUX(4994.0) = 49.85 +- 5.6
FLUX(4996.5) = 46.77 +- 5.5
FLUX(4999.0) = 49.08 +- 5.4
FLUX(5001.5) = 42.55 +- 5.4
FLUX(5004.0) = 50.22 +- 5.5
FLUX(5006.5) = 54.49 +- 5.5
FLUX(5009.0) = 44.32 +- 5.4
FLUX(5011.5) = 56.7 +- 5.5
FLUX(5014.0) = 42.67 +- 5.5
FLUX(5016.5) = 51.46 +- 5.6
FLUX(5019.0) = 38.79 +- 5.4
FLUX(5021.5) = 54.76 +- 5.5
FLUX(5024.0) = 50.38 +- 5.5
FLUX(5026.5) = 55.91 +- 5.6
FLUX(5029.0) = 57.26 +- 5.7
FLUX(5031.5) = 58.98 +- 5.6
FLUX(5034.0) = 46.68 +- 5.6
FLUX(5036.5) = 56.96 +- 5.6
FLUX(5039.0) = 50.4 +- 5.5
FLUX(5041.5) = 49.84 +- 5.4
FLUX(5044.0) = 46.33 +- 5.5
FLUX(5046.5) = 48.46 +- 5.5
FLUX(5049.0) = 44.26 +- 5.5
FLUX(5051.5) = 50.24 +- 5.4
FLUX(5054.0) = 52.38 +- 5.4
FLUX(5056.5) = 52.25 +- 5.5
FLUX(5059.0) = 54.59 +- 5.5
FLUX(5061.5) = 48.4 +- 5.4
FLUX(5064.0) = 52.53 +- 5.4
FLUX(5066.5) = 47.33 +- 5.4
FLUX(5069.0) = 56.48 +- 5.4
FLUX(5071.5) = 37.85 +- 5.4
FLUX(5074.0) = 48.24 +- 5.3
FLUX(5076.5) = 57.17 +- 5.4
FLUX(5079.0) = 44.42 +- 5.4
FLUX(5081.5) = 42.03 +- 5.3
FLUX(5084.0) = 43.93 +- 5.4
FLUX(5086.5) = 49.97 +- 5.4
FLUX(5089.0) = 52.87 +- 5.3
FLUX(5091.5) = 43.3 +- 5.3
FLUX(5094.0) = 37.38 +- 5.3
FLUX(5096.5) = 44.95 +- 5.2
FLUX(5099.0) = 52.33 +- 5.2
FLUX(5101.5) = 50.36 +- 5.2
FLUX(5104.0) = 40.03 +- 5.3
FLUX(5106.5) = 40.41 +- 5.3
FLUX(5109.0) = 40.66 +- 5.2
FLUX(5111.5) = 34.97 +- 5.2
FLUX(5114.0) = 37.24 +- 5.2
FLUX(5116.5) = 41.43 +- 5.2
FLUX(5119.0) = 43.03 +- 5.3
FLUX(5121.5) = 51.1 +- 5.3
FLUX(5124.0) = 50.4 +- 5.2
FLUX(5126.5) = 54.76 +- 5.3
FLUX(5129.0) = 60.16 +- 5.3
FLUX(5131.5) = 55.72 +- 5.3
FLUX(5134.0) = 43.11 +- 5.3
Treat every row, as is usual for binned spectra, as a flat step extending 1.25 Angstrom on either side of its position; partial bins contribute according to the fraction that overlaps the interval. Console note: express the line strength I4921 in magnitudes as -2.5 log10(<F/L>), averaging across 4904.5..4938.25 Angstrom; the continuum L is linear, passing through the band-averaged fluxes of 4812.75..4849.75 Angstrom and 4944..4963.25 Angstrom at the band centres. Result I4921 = 0.10 mag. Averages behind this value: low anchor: 45.2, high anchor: 45.1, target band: 41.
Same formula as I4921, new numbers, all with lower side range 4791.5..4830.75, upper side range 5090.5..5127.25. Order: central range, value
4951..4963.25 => 0.02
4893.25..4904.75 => -0.08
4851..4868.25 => -0.06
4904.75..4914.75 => 0.04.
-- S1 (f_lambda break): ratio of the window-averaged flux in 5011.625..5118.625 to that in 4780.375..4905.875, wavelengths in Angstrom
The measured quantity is 1.06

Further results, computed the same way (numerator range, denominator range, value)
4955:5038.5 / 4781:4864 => 1.06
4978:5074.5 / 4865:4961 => 1.13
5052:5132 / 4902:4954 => 1.10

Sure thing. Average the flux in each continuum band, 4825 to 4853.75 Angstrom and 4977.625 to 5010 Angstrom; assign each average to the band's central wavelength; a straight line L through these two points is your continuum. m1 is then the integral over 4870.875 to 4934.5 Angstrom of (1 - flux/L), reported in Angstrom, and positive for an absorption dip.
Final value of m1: 6.1 Angstrom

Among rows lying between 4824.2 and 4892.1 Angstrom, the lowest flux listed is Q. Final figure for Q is 34.75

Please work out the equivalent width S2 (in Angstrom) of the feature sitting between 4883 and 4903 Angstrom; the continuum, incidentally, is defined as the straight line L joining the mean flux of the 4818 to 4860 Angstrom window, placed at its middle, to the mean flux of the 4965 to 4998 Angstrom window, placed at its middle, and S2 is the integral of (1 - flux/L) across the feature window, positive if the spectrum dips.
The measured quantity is -0.2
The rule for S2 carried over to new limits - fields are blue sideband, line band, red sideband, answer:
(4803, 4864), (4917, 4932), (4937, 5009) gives 1.4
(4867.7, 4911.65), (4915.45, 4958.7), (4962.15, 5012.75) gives 1.9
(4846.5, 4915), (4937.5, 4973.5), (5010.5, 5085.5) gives 1.3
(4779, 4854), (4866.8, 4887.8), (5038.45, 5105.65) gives 1.4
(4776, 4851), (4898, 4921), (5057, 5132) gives 2.7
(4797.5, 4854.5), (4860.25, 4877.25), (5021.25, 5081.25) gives 1.5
